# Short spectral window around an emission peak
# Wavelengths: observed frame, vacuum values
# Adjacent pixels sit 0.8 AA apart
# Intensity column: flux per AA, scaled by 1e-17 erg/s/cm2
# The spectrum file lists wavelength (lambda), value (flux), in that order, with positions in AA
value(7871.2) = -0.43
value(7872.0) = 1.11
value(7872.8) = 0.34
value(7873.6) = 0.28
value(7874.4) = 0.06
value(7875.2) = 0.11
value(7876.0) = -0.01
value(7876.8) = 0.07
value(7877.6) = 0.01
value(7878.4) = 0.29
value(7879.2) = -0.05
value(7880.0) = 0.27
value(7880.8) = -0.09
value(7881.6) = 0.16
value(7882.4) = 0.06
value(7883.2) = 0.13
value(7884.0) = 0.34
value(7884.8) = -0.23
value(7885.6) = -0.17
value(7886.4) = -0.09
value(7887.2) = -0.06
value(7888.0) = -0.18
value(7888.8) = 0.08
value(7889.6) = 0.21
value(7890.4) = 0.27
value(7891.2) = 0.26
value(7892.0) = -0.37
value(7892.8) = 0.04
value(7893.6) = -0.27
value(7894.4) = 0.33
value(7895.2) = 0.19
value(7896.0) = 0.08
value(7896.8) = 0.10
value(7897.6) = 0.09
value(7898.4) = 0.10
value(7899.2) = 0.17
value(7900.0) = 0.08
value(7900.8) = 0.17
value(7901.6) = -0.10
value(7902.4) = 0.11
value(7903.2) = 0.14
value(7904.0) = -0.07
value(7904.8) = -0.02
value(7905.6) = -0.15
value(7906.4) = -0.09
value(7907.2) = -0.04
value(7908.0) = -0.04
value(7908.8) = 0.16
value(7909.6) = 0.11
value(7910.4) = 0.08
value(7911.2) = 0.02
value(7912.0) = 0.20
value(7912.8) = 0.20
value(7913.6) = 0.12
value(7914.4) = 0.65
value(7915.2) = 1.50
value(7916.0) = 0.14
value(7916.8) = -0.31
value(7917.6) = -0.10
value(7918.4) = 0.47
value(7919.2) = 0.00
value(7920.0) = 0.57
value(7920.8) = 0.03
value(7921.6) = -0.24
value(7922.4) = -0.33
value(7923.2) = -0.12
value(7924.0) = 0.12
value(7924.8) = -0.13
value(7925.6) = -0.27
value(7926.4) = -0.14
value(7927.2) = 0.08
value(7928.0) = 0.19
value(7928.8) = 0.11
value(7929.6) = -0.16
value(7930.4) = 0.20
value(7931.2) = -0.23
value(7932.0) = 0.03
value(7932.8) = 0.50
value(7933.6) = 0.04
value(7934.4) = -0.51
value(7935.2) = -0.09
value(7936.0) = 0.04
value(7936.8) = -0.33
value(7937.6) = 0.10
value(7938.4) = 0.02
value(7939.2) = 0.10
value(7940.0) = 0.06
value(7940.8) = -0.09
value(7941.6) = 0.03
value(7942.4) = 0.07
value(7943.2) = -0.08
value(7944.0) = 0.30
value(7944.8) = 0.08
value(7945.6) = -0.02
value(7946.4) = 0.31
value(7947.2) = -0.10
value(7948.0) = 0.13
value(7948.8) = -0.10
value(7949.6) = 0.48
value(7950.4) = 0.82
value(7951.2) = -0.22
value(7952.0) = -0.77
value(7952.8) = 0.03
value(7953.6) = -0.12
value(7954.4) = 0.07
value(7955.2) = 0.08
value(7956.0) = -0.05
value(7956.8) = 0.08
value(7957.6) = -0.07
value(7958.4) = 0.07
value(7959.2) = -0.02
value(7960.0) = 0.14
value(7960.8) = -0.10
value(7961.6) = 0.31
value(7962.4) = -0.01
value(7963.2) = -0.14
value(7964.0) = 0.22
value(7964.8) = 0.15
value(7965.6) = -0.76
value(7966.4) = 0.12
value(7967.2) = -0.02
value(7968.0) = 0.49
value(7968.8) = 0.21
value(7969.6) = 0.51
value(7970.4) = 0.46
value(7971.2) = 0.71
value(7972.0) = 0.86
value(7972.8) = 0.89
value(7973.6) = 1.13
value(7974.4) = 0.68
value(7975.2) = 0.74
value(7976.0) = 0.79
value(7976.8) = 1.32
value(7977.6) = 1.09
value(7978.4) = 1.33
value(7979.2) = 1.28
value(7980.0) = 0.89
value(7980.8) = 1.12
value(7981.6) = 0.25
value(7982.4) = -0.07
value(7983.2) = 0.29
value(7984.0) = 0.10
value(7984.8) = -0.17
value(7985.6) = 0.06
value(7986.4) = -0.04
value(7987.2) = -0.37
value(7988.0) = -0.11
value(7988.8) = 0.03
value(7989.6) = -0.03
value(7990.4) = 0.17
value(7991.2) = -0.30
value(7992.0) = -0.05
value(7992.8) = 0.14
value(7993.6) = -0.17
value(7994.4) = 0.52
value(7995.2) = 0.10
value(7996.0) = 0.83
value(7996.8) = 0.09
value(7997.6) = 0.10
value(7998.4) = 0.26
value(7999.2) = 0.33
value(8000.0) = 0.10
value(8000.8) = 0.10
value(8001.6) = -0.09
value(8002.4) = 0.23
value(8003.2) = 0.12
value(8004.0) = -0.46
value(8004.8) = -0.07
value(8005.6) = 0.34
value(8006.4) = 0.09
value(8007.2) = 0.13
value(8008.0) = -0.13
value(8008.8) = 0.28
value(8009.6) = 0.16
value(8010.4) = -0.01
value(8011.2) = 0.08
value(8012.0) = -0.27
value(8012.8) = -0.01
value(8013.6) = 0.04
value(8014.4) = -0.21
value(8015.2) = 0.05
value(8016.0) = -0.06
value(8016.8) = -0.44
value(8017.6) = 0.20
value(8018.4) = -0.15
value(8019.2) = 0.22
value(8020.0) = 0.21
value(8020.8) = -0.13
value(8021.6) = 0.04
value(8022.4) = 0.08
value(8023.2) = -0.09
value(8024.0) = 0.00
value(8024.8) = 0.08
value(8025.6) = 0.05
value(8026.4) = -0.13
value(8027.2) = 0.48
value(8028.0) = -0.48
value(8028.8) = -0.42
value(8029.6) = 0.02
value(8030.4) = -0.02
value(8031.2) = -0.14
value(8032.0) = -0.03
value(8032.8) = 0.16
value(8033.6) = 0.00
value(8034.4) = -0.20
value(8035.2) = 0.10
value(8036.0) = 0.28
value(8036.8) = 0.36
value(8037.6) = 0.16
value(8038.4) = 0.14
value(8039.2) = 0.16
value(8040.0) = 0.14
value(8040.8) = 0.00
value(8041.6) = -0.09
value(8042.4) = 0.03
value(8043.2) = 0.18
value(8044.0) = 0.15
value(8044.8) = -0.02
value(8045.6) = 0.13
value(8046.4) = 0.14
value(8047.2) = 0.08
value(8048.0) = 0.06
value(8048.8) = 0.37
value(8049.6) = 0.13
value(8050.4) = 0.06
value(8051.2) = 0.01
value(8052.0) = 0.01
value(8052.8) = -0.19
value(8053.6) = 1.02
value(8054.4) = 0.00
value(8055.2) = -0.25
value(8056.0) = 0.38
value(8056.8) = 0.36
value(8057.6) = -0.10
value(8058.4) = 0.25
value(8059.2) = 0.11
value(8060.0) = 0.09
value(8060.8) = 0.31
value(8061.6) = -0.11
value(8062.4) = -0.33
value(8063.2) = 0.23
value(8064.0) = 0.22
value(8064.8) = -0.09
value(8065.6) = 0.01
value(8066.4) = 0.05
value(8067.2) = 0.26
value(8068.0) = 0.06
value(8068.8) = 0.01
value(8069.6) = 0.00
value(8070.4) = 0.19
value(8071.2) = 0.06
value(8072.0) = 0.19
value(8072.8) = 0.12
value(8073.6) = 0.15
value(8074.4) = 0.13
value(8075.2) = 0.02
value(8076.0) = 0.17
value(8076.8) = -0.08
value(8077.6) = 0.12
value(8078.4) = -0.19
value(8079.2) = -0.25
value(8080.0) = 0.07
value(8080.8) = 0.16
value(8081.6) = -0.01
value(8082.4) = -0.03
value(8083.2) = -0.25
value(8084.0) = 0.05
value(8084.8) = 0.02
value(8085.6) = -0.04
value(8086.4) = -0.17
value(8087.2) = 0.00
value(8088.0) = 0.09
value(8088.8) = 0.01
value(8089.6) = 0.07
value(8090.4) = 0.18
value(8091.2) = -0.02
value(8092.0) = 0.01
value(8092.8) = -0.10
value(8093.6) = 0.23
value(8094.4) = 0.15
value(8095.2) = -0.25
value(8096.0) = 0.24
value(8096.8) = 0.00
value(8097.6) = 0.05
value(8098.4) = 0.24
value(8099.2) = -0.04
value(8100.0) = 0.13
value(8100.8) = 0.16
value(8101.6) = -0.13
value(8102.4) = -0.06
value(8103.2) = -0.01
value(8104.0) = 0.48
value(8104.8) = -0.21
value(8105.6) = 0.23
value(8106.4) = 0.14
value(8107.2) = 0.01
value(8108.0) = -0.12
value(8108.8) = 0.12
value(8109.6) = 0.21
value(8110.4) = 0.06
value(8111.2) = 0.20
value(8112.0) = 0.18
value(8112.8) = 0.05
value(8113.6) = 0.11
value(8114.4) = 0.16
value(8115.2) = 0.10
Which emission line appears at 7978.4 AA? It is [O II] 3727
